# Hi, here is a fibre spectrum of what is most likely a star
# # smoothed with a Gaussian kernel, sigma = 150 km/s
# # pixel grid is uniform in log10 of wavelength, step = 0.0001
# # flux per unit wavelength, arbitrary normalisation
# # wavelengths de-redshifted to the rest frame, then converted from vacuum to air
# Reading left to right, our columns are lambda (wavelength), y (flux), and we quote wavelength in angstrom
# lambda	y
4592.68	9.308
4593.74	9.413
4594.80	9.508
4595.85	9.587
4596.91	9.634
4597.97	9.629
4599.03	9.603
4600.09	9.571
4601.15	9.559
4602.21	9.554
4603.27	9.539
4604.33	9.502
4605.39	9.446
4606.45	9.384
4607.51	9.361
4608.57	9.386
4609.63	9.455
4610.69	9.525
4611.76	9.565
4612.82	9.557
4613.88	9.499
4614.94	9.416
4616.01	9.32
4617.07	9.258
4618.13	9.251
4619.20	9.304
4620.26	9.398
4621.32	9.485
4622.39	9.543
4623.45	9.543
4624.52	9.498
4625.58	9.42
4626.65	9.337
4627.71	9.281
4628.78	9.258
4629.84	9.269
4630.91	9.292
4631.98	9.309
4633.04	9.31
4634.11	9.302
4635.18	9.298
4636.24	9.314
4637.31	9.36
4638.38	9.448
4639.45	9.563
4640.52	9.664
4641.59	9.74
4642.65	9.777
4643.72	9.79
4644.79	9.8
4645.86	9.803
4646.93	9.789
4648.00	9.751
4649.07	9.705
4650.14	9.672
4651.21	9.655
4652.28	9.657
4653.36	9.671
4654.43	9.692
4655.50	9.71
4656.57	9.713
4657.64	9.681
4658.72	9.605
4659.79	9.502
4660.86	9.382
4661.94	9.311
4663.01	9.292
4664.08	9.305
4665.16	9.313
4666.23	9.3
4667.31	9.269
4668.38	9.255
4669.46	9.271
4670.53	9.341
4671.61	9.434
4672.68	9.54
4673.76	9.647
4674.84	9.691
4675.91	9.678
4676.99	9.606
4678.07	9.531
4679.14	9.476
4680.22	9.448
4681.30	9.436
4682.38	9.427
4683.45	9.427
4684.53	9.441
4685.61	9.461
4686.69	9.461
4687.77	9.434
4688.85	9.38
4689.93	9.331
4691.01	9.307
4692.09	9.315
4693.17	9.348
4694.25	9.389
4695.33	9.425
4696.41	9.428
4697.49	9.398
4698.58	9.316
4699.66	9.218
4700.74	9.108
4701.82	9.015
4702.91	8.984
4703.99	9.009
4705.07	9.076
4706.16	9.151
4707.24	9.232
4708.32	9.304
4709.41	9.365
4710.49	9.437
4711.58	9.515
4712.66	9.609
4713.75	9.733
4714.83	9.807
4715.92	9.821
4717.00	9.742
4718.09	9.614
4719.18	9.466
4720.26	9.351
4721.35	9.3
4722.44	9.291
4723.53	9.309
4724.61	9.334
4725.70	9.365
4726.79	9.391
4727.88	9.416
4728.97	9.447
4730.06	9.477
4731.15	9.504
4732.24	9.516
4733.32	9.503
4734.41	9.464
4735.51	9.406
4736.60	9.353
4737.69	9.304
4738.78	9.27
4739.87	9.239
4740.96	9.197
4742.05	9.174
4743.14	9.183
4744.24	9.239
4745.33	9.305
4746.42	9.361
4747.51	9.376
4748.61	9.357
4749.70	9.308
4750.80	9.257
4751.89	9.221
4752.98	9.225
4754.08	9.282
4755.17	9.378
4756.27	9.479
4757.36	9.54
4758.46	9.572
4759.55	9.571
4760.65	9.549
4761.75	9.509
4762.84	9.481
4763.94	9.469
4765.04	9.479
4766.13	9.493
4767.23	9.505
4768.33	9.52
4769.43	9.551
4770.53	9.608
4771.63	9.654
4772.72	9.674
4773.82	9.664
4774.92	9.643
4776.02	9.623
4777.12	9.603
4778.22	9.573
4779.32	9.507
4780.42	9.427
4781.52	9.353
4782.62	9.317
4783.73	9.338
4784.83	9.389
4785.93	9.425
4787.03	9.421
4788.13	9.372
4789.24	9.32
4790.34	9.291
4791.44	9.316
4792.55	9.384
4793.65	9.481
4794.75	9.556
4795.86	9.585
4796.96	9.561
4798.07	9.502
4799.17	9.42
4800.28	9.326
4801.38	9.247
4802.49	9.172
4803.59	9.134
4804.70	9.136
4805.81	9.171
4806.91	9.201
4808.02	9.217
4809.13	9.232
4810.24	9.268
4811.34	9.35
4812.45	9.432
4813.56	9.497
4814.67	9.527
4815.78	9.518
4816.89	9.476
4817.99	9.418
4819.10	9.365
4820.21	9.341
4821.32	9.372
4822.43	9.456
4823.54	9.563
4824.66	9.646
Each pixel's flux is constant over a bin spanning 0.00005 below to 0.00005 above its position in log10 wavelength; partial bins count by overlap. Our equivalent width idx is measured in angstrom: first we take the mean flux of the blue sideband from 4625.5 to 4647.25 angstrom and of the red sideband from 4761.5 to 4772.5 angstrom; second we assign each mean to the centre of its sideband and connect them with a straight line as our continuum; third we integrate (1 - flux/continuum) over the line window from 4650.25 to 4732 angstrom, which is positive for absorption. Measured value 0.6 angstrom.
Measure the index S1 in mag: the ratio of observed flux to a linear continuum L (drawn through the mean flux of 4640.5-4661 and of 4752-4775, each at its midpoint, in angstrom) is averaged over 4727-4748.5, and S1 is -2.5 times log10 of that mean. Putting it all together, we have 0.02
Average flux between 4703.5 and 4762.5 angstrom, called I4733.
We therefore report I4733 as 9.39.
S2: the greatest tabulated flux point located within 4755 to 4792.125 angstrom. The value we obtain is 9.674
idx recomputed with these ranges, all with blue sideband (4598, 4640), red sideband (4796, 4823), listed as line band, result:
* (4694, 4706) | 0.2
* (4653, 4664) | -0.2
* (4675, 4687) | -0.1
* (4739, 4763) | 0.1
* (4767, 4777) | -0.3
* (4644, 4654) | -0.3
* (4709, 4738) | -0.3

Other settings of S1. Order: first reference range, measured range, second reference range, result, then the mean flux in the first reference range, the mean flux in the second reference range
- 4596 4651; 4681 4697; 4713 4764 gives 0.01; 9.49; 9.41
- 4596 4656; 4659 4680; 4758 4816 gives 0.01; 9.51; 9.44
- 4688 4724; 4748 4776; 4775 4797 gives -0.01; 9.37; 9.44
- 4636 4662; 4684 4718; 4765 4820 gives 0.02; 9.64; 9.42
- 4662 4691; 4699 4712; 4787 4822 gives 0.02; 9.43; 9.36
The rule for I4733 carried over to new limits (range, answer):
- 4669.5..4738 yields 9.41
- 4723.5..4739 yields 9.41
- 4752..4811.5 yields 9.43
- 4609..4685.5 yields 9.49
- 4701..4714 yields 9.27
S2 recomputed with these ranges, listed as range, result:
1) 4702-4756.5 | 9.821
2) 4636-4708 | 9.803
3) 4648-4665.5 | 9.751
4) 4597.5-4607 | 9.629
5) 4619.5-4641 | 9.664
